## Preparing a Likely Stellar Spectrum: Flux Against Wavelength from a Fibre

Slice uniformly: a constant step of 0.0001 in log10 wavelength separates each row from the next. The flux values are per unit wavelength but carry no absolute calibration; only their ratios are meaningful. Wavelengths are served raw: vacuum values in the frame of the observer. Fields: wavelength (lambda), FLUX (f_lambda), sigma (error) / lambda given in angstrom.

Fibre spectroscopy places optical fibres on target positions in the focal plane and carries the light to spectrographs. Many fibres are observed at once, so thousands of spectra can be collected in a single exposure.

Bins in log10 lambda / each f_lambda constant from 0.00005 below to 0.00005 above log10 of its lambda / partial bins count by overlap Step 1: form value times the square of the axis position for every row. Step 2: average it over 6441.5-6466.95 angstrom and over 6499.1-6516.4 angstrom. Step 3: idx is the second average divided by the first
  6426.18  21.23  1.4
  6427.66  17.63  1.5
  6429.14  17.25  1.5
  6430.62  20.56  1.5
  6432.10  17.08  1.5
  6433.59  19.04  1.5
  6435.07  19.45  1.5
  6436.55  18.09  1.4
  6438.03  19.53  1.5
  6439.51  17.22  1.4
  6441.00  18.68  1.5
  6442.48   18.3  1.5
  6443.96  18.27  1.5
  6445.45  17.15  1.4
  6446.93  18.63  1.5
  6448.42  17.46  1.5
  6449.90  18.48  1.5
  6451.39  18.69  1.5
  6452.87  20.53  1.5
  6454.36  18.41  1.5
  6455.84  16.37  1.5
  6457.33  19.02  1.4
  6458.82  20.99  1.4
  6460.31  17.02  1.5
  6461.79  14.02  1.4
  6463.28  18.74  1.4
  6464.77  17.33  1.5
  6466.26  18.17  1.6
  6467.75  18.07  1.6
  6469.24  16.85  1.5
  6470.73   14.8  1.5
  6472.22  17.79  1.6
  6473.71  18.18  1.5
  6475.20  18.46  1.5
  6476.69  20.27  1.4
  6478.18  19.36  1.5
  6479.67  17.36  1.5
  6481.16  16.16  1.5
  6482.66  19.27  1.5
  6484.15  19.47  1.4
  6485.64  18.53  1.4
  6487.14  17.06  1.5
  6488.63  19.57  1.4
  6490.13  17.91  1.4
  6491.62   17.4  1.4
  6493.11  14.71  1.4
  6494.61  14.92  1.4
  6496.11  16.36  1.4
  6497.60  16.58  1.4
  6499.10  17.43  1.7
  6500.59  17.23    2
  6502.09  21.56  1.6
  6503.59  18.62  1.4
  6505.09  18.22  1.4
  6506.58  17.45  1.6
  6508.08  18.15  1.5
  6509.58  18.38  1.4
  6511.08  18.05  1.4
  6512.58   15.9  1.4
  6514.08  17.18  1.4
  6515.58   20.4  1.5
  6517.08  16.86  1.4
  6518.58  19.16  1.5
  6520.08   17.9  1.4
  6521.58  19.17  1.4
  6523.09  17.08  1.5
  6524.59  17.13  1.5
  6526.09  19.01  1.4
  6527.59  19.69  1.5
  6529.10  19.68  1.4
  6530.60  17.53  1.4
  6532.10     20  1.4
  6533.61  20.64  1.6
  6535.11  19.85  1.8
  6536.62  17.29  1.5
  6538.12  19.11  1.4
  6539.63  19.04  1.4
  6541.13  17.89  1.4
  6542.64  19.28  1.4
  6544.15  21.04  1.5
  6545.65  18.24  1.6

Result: 1.02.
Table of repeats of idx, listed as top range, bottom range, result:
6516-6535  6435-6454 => 1.04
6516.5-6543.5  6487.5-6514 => 1.08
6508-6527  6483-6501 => 1.05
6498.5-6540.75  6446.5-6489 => 1.04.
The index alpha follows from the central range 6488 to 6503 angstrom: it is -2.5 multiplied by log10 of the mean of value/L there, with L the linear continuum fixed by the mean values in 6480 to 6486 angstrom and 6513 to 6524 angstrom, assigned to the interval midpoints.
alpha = 0.053 mag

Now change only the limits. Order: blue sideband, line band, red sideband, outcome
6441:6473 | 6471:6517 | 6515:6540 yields 0.03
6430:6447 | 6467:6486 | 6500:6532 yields 0.02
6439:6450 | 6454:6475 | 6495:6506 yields 0.02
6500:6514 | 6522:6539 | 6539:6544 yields -0.01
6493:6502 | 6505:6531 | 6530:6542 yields -0.02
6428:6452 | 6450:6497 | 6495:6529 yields 0.02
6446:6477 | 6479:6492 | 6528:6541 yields 0.01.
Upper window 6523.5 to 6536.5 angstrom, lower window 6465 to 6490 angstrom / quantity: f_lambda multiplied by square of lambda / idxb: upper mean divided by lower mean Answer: 1.1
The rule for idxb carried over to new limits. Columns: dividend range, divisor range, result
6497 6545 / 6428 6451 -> 1.04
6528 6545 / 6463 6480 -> 1.09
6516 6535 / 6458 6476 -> 1.09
